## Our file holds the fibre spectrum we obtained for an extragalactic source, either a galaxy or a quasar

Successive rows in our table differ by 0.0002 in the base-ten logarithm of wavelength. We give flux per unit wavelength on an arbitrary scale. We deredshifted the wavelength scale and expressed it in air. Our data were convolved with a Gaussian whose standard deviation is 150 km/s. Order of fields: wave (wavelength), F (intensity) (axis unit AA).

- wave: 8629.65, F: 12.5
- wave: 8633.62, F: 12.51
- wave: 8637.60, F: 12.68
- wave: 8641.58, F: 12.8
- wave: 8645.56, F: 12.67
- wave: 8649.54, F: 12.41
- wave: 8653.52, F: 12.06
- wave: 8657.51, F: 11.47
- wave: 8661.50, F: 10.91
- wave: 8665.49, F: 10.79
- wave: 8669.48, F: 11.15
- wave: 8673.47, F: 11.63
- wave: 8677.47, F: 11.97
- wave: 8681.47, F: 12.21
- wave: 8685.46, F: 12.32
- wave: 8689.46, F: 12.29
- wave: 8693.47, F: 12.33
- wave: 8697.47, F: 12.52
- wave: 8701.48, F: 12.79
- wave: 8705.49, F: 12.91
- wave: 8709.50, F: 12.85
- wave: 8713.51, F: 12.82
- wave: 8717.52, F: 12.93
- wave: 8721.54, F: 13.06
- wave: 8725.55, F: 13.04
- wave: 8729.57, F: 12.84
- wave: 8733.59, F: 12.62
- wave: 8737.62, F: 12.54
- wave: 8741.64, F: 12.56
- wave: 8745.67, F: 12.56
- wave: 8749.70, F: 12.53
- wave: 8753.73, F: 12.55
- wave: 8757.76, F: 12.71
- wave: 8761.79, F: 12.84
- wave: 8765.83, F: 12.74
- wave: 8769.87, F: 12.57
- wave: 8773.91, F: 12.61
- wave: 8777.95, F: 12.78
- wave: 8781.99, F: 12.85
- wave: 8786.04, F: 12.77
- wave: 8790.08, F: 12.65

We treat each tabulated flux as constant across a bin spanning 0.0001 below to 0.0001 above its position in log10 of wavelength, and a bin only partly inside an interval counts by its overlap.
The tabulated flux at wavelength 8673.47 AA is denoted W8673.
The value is 11.63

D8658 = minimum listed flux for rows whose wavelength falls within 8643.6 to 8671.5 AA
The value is 10.79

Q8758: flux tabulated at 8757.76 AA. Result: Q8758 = 12.71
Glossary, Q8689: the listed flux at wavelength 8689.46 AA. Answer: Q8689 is 12.29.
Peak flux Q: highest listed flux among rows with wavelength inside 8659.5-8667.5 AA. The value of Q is 10.91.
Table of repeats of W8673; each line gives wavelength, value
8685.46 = 12.32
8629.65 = 12.5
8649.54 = 12.41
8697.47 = 12.52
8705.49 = 12.91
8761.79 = 12.84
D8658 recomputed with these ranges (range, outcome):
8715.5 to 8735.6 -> 12.62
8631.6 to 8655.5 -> 12.06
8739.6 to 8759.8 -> 12.53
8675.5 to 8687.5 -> 11.97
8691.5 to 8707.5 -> 12.33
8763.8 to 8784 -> 12.57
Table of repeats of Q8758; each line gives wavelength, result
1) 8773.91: 12.61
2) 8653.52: 12.06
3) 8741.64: 12.56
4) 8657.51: 11.47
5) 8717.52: 12.93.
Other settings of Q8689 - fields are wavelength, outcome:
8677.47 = 11.97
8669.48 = 11.15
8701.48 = 12.79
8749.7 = 12.53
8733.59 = 12.62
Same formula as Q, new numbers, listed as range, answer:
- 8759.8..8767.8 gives 12.84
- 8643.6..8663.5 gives 12.67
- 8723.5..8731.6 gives 13.04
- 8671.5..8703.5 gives 12.79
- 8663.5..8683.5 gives 12.21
